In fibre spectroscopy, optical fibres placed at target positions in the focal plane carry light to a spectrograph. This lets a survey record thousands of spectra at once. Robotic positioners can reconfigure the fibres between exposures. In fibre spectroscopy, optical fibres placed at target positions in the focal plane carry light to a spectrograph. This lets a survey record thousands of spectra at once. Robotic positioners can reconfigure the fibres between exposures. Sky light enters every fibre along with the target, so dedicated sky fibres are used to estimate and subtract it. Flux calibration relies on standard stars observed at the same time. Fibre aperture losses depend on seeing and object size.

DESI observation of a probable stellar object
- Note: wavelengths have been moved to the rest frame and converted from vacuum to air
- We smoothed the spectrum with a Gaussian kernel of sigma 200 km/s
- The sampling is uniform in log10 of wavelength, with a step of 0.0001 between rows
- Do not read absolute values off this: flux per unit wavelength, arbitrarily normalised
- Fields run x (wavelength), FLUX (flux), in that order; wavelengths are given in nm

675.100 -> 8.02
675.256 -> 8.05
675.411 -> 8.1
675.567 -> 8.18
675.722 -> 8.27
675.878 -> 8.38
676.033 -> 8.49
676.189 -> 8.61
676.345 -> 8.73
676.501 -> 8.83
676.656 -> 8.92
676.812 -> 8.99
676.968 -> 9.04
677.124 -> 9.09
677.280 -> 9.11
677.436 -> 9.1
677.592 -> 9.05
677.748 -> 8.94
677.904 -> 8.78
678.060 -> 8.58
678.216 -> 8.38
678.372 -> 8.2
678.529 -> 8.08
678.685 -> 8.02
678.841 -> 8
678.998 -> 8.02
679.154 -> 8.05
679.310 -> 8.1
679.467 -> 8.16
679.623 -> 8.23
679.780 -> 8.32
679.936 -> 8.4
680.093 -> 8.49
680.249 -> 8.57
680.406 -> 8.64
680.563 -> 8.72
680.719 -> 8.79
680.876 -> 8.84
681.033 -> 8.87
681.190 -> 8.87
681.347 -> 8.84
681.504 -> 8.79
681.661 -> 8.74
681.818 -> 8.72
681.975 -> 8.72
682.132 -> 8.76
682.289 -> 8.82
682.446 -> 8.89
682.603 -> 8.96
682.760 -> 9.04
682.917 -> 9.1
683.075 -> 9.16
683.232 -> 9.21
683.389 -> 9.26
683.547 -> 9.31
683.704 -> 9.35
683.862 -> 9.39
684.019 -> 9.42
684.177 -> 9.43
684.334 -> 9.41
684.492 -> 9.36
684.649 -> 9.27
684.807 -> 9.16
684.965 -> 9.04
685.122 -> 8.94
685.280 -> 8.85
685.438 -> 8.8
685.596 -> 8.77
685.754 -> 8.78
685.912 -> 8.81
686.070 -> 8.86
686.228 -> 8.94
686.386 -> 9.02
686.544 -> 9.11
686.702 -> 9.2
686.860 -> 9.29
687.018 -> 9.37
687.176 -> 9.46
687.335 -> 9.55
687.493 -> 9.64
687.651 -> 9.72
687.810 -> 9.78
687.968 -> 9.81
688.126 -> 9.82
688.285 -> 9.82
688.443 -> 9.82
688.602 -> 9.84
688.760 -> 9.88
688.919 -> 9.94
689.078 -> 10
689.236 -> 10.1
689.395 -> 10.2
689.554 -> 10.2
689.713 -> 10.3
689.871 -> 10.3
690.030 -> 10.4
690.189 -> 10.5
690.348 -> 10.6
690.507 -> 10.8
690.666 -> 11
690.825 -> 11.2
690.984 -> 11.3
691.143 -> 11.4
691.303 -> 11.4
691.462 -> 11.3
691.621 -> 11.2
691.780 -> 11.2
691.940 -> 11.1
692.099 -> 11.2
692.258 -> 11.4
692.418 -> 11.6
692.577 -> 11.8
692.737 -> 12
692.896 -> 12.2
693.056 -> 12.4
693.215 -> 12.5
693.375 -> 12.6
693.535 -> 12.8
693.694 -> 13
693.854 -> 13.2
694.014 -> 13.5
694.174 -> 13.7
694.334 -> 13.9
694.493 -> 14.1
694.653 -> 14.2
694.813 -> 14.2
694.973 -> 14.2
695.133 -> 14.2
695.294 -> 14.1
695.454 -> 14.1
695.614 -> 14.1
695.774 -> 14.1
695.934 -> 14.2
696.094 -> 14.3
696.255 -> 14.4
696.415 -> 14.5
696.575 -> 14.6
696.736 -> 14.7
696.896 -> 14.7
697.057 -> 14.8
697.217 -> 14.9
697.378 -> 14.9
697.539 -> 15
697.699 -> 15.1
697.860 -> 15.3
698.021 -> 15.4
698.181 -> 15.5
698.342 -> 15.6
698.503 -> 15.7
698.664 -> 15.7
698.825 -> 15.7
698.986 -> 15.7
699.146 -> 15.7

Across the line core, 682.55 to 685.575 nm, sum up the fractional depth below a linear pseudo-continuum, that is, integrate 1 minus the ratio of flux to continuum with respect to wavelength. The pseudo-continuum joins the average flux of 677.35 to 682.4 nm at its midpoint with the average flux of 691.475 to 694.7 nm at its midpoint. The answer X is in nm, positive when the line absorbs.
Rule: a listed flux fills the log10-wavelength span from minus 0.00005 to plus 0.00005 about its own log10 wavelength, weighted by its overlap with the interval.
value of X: 0.186 nm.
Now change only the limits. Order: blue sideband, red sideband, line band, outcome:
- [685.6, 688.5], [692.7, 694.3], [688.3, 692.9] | 0.19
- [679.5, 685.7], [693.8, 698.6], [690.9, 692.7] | 0.19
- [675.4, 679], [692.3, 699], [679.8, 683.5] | 0.41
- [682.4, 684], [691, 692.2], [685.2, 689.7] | 0.33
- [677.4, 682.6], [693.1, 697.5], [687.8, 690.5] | 0.39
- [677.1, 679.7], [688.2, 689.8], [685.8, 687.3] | 0.08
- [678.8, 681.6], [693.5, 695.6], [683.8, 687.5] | 0.47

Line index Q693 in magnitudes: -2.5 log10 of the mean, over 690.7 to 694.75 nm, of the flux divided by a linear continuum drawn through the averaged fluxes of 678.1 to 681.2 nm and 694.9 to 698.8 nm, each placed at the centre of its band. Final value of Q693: 0.09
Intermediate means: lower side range 8.38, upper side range 14.8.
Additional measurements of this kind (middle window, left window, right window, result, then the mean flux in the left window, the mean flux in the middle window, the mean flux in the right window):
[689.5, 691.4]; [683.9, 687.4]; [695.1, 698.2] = 0.07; 9.13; 10.8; 14.6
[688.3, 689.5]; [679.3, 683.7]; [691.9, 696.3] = 0.14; 8.78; 9.97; 13.2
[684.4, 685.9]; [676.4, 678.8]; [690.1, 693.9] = 0.14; 8.73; 8.99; 11.6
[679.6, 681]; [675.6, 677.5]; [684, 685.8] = 0.04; 8.78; 8.58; 9.1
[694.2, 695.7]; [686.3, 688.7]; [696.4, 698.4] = -0.04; 9.55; 14.1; 15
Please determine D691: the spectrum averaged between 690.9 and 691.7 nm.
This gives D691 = 11.3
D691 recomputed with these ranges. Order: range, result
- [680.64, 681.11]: 8.84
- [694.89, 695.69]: 14.1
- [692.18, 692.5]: 11.5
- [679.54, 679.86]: 8.29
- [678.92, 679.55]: 8.09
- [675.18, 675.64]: 8.11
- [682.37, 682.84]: 8.98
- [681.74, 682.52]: 8.78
